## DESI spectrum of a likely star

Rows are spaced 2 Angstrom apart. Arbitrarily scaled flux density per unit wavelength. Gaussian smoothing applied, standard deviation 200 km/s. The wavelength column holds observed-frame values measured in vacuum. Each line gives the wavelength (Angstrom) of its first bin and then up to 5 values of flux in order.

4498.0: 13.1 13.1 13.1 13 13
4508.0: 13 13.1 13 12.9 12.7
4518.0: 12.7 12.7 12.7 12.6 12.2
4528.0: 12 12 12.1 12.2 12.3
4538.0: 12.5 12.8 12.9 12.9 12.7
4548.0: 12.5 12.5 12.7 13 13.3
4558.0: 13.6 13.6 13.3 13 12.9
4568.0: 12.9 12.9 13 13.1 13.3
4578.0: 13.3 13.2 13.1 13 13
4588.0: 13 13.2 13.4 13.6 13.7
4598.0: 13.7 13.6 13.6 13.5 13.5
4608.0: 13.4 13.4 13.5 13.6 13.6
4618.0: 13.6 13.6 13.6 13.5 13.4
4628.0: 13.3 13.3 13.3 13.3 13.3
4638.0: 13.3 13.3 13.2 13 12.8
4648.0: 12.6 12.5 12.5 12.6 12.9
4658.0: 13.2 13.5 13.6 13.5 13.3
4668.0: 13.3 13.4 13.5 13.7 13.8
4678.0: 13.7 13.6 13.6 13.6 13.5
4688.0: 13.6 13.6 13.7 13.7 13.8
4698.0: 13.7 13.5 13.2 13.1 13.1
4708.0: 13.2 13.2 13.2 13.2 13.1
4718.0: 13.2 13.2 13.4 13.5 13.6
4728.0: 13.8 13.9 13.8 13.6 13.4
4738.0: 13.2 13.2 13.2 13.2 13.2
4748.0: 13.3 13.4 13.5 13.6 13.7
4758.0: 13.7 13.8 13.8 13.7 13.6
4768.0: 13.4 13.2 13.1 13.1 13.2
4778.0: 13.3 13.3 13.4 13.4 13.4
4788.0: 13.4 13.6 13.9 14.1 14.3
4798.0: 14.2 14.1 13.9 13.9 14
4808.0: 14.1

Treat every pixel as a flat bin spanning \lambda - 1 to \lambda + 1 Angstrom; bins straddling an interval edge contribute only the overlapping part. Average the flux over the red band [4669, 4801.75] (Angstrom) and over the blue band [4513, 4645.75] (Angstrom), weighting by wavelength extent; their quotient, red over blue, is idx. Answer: 1.03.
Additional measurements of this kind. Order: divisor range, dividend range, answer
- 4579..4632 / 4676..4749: 1.00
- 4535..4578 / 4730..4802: 1.05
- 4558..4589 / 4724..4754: 1.03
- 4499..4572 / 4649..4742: 1.05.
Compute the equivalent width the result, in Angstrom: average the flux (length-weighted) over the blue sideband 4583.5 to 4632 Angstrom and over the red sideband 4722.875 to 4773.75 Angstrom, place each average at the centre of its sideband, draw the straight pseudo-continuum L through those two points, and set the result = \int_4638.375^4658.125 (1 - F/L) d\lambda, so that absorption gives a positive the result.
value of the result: 0.9 Angstrom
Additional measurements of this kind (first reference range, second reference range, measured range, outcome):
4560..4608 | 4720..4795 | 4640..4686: 0.38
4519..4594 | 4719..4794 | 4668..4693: -0.68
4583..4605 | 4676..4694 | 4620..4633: 0.06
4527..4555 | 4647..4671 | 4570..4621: -2.40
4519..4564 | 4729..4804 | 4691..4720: -0.06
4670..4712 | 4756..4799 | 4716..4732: 0.03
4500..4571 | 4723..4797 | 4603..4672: -0.85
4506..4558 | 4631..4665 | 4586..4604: -0.78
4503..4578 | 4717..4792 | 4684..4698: -0.42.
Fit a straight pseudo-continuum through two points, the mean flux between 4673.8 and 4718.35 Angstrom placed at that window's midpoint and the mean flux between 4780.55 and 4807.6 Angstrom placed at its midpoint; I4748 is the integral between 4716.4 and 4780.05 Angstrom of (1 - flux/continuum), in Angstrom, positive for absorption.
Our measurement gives 1.0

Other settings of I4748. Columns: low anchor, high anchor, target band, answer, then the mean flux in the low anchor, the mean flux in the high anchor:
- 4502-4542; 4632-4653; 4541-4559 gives -0.3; 12.6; 13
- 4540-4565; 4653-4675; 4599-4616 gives -0.5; 13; 13.3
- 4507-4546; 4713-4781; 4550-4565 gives -0.5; 12.6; 13.4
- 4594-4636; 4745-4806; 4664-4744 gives 0.5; 13.5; 13.6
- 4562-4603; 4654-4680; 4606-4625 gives -0.3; 13.2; 13.4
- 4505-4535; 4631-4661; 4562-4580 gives -0.4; 12.6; 13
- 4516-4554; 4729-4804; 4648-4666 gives 0.0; 12.5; 13.5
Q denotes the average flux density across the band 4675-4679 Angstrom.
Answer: 13.8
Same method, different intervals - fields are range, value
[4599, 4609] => 13.5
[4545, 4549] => 12.6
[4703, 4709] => 13.1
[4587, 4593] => 13.2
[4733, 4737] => 13.5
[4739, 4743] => 13.2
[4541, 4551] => 12.7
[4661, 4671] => 13.4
